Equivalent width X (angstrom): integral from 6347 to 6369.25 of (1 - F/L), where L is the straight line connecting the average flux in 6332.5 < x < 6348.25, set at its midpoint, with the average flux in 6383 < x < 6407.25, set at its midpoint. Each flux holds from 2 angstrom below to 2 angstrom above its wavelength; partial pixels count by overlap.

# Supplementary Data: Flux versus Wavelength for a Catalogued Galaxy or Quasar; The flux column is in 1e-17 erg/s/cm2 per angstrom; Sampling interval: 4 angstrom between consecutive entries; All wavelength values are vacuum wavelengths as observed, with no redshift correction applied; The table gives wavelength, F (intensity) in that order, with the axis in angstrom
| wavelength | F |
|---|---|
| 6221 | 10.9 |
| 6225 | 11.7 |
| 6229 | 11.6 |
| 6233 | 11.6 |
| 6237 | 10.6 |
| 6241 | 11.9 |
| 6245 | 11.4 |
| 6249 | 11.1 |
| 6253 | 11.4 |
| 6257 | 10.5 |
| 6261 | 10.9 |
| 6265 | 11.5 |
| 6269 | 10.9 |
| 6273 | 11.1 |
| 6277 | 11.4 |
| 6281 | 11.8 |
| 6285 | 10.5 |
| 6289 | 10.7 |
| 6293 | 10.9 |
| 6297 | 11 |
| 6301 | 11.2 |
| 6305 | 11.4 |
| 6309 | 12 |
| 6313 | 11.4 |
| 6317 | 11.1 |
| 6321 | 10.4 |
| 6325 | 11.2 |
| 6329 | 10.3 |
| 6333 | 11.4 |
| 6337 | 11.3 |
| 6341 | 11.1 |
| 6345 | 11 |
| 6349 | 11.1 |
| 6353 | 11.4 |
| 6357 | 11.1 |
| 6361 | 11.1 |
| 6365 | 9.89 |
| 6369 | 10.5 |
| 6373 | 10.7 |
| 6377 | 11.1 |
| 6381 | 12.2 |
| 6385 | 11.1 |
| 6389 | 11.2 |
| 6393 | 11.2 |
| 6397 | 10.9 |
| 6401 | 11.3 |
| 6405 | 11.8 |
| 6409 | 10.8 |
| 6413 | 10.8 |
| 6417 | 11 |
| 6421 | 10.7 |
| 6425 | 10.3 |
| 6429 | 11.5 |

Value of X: 0.6 angstrom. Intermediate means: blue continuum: 11.2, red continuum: 11.2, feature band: 10.9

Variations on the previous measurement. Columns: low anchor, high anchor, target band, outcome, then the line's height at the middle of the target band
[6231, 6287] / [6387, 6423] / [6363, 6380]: 0.70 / 11.1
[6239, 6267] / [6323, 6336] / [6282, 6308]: 0.19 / 11.1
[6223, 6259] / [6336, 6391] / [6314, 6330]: 0.46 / 11.1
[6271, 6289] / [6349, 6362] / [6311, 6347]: 0.49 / 11.2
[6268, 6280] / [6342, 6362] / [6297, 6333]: 0.13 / 11.2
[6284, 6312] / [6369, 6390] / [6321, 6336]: 0.32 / 11.2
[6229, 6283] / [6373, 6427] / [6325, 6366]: 0.54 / 11.2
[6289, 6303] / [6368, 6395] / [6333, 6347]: -0.12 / 11.1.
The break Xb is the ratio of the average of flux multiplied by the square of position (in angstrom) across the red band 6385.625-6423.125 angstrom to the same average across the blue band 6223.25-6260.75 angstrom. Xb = 1.0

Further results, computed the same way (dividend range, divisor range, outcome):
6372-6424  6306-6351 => 1.02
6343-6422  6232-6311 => 1.02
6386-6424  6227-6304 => 1.04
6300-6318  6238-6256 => 1.03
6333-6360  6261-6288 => 1.03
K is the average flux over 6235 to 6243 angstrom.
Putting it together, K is 11.2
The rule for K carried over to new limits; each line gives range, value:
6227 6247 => 11.4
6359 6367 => 10.5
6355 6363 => 11.1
